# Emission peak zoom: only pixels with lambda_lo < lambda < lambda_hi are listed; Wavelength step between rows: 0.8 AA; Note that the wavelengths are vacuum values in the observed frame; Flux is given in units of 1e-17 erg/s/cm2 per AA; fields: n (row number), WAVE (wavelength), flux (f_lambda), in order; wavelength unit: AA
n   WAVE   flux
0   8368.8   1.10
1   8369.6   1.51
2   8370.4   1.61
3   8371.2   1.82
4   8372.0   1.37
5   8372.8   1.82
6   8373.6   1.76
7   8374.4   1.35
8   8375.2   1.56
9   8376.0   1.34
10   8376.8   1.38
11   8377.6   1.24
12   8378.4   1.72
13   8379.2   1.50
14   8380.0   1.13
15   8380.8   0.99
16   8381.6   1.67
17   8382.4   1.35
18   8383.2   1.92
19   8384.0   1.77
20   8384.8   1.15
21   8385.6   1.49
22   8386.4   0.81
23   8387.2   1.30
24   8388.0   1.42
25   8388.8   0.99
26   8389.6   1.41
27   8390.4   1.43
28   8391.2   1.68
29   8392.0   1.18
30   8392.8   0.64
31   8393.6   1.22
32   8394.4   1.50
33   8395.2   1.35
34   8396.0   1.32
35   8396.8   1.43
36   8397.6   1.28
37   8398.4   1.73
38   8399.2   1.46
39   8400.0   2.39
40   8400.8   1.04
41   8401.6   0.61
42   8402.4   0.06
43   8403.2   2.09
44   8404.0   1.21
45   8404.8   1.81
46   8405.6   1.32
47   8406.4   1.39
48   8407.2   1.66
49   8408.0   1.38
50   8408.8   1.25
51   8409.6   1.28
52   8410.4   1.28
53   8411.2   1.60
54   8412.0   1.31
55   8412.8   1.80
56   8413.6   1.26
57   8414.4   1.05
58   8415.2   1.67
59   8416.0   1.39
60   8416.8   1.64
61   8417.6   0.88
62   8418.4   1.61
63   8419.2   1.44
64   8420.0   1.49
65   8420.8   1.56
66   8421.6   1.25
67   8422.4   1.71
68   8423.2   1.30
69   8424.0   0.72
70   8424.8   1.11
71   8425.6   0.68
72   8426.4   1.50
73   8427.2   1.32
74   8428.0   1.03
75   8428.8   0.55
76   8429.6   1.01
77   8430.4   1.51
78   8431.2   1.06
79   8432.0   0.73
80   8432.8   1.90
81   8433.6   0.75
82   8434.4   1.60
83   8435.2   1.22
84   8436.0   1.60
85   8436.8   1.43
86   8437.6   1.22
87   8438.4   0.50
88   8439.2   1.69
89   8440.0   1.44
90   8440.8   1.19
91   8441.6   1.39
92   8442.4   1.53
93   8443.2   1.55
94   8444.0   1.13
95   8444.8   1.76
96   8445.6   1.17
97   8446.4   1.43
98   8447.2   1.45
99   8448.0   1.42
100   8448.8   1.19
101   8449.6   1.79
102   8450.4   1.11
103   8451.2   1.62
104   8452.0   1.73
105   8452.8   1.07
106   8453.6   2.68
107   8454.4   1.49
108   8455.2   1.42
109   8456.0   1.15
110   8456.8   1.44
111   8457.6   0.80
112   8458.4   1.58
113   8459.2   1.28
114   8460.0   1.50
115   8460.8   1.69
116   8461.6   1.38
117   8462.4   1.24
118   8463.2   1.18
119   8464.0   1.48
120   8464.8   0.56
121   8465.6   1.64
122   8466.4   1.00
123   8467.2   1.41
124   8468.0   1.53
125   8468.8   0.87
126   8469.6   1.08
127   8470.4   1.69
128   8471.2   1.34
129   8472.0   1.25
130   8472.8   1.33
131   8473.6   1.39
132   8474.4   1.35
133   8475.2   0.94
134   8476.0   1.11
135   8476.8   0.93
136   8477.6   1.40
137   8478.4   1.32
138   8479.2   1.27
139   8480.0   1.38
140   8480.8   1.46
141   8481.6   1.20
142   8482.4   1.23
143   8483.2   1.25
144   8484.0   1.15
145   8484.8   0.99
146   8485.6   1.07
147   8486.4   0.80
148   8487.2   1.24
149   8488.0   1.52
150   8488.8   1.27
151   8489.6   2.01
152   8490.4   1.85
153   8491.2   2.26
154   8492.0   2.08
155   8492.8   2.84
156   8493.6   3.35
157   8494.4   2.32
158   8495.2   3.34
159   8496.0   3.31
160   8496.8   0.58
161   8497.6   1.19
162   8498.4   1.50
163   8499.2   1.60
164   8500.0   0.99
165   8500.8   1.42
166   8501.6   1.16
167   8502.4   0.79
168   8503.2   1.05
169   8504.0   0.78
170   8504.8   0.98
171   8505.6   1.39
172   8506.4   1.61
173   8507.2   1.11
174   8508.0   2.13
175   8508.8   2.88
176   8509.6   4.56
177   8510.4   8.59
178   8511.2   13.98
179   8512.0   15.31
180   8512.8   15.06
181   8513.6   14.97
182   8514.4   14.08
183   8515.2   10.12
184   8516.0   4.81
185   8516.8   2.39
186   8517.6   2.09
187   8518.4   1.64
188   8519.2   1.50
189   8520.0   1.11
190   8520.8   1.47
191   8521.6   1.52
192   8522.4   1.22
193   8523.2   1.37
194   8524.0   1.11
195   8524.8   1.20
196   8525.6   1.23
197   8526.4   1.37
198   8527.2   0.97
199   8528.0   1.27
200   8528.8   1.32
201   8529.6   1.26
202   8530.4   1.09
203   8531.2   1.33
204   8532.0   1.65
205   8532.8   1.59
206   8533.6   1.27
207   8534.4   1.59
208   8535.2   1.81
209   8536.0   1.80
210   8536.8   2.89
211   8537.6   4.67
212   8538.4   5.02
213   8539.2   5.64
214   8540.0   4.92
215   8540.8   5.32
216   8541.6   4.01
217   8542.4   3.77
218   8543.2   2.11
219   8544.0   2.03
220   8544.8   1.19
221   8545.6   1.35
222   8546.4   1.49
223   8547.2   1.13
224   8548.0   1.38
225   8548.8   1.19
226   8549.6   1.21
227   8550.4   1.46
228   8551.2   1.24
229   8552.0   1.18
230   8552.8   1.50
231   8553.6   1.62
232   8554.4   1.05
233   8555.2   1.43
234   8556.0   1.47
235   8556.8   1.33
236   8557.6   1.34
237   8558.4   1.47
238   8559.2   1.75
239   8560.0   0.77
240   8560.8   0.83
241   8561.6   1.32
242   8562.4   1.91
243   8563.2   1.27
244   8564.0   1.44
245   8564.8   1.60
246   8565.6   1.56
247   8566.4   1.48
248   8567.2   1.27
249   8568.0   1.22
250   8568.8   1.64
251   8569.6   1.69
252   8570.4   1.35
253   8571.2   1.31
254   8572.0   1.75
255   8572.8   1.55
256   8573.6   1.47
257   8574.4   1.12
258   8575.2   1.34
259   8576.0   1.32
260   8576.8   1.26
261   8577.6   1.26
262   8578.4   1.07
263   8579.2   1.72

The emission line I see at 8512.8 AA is H-alpha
